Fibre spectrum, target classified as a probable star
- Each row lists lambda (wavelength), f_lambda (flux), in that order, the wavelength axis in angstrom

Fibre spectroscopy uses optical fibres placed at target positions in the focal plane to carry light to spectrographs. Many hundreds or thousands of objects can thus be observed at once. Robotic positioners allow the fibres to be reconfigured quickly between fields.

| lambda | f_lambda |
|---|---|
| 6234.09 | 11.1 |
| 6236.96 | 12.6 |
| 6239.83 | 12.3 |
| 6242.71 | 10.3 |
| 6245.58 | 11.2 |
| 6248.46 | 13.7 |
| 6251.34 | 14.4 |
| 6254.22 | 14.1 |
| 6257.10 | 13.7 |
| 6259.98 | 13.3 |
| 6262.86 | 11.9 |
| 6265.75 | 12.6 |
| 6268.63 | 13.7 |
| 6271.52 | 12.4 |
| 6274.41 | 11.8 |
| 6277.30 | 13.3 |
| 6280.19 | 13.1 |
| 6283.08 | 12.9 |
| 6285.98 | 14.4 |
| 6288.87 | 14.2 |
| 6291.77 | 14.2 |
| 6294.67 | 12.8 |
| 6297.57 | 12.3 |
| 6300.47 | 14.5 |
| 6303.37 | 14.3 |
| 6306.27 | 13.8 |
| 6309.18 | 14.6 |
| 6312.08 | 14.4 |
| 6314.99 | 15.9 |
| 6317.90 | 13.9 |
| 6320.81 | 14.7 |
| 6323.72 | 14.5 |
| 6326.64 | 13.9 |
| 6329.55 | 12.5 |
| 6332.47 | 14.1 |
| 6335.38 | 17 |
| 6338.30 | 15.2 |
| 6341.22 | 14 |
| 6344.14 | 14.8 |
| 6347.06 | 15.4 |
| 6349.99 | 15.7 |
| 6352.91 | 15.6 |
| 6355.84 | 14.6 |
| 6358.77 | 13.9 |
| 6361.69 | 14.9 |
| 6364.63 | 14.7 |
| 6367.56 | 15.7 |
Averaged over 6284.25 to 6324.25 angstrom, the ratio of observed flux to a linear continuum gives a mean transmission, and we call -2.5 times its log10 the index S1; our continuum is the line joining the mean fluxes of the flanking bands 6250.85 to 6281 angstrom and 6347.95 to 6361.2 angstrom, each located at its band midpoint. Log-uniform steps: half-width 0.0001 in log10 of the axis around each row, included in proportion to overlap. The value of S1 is -0.021 mag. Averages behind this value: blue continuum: 13.1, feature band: 14.2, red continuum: 15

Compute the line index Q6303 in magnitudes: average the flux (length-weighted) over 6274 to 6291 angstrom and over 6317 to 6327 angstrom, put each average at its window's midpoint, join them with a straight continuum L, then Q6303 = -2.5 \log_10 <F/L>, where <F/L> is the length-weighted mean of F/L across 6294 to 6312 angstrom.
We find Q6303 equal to 0.00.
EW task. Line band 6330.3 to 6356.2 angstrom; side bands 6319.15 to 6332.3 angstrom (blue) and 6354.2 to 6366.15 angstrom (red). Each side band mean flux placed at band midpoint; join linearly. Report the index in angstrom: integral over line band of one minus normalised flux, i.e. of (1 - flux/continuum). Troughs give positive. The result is -1.6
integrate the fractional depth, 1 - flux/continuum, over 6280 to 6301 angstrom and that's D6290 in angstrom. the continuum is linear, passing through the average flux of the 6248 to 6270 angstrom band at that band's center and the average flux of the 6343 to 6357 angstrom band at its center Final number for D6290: 0.8 angstrom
